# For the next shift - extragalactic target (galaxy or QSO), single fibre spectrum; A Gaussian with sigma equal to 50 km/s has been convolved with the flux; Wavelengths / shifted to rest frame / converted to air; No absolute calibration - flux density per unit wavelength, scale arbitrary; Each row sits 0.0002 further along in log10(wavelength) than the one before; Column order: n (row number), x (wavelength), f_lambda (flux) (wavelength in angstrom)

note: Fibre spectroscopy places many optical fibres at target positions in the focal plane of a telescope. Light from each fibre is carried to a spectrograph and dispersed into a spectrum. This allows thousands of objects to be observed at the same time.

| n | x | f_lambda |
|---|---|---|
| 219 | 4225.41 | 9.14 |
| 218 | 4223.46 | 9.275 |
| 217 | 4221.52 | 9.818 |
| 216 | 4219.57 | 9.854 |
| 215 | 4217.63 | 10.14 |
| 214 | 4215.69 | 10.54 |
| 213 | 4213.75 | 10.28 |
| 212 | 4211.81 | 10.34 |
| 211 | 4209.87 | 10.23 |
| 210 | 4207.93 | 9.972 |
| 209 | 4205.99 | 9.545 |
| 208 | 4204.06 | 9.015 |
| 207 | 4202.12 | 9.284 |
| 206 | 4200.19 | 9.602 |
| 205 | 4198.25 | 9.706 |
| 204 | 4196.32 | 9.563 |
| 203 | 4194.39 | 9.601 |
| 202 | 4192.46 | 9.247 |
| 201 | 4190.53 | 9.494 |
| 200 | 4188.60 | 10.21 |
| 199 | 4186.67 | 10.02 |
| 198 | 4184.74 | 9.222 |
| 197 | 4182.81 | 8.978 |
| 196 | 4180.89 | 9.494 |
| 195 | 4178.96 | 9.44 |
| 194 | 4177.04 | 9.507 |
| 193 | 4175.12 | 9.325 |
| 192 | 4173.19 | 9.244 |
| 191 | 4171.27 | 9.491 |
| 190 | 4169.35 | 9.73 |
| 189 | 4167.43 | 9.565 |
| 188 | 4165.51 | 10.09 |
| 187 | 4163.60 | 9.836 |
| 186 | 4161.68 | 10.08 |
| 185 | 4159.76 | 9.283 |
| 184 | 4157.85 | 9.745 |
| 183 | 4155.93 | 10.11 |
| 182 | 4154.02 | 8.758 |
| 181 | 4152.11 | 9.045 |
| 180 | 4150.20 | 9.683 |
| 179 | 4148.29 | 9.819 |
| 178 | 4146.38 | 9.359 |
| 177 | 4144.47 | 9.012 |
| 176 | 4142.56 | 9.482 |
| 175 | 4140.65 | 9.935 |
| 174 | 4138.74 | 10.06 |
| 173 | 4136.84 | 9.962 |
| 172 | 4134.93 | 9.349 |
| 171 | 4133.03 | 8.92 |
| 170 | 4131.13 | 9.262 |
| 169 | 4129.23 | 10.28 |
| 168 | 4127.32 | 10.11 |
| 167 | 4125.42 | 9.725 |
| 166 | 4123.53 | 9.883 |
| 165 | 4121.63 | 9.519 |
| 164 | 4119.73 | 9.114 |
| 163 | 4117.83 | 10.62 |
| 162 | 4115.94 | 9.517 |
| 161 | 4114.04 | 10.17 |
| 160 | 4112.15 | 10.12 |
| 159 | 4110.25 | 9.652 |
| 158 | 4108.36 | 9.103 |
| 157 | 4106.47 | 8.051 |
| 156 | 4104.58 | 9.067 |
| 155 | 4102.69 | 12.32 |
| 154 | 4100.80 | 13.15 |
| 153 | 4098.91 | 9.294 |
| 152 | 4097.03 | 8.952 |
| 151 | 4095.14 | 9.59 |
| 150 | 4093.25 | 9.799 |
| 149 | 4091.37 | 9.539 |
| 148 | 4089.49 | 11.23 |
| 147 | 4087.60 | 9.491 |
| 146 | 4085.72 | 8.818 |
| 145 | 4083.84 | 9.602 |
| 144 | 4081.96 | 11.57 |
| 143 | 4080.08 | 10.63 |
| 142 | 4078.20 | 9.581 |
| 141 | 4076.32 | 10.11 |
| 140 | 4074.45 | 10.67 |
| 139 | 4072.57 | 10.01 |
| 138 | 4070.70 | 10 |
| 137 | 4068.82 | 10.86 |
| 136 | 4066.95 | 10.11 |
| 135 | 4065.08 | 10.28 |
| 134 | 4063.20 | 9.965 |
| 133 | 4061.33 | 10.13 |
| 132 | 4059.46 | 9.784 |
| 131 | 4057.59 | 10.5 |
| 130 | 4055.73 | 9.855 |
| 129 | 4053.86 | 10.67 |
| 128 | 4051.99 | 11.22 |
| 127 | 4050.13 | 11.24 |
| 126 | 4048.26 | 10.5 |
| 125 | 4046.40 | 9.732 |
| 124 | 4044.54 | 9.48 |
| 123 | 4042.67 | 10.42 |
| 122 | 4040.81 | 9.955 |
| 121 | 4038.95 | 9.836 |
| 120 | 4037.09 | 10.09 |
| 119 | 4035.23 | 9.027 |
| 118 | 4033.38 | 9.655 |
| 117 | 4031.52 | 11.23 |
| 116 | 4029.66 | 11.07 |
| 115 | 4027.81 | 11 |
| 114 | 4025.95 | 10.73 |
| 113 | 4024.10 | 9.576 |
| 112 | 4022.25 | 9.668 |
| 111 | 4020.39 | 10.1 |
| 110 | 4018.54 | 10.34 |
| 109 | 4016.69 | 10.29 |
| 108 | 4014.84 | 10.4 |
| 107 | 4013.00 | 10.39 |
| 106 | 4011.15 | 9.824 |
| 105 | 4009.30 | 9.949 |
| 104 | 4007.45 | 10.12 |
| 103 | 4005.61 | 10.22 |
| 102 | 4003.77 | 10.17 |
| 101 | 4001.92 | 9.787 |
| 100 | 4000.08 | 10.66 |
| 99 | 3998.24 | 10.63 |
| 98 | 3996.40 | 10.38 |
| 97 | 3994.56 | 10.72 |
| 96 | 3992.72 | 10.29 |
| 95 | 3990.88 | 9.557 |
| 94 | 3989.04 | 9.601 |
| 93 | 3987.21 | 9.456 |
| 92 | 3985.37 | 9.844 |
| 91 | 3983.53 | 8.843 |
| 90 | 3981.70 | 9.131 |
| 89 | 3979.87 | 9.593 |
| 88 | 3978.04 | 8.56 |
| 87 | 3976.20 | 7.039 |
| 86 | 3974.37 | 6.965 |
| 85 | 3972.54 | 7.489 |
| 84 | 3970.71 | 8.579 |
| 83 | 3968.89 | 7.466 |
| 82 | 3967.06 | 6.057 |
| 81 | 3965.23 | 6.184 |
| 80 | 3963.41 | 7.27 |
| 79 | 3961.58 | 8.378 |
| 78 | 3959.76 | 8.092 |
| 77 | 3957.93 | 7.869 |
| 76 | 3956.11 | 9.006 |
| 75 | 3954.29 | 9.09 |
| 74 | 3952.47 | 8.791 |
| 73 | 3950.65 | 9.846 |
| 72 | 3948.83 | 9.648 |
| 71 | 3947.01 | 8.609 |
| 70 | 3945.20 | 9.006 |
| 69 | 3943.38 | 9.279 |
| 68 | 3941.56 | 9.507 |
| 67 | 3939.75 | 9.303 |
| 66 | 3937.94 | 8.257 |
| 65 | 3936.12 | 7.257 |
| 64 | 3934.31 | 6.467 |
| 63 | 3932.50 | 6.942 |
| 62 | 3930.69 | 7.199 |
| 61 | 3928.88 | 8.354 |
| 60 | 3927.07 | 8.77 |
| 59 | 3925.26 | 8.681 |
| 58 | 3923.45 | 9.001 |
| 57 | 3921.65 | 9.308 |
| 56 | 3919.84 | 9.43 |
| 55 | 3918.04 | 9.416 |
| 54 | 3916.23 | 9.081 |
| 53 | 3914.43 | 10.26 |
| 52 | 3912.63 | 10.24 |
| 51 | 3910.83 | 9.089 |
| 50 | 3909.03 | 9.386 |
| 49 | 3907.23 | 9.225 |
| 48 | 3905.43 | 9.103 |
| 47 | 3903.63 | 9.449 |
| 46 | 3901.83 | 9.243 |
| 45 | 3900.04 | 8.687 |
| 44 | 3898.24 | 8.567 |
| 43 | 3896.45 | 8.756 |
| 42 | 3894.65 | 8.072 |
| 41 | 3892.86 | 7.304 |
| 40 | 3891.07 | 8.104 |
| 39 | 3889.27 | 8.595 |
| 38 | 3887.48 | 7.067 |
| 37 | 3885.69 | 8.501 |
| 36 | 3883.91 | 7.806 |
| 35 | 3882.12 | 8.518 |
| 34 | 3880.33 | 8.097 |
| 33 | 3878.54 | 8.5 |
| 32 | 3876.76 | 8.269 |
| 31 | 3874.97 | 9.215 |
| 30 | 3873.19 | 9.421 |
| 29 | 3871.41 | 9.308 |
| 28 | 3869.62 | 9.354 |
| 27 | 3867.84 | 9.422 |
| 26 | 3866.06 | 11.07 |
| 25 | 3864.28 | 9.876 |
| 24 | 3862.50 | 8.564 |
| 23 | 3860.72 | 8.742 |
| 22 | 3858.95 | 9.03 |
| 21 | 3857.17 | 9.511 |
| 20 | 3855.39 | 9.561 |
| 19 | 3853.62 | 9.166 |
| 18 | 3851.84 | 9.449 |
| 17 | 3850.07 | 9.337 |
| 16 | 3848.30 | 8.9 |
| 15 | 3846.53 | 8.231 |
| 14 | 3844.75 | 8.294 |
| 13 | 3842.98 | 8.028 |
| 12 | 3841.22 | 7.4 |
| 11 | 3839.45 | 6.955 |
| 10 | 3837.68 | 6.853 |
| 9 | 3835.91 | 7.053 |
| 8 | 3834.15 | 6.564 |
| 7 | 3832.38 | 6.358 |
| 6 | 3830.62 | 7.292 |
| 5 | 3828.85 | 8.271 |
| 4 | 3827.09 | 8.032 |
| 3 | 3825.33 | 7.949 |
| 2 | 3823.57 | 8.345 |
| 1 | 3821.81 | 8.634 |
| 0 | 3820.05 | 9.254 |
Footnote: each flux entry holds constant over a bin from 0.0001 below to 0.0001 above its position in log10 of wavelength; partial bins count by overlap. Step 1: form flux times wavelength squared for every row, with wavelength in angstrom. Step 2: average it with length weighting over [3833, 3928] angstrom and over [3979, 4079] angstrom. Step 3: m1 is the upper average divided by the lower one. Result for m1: 1.25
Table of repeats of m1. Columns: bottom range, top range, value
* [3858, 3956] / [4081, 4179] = 1.23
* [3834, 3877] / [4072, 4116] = 1.29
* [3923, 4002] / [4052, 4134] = 1.23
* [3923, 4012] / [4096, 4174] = 1.20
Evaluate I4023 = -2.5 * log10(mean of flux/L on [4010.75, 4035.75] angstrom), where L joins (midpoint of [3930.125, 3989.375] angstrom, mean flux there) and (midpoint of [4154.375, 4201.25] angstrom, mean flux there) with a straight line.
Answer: -0.18 mag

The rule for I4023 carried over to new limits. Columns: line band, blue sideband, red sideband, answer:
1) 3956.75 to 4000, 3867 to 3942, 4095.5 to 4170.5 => 0.05 mag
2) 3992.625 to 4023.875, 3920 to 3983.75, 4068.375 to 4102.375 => -0.13 mag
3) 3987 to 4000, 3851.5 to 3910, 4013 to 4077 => -0.04 mag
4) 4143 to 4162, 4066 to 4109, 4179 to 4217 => 0.04 mag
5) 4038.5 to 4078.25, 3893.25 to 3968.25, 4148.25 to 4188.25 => -0.13 mag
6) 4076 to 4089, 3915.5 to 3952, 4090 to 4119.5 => -0.03 mag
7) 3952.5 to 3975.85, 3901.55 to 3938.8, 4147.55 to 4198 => 0.15 mag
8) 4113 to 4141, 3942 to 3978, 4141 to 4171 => -0.04 mag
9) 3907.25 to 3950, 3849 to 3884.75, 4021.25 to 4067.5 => 0.08 mag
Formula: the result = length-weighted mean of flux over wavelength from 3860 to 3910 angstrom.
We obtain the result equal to 8.79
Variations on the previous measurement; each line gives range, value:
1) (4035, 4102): 10.2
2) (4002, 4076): 10.2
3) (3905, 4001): 8.8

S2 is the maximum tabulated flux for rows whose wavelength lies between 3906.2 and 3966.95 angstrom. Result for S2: 10.26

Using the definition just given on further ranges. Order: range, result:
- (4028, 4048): 11.23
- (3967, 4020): 10.72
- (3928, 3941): 9.303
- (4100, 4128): 13.15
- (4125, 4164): 10.28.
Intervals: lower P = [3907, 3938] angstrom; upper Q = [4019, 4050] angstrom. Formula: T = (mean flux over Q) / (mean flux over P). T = 1.17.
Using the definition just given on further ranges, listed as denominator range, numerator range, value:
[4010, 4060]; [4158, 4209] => 0.93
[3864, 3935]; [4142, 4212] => 1.09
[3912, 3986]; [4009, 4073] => 1.21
